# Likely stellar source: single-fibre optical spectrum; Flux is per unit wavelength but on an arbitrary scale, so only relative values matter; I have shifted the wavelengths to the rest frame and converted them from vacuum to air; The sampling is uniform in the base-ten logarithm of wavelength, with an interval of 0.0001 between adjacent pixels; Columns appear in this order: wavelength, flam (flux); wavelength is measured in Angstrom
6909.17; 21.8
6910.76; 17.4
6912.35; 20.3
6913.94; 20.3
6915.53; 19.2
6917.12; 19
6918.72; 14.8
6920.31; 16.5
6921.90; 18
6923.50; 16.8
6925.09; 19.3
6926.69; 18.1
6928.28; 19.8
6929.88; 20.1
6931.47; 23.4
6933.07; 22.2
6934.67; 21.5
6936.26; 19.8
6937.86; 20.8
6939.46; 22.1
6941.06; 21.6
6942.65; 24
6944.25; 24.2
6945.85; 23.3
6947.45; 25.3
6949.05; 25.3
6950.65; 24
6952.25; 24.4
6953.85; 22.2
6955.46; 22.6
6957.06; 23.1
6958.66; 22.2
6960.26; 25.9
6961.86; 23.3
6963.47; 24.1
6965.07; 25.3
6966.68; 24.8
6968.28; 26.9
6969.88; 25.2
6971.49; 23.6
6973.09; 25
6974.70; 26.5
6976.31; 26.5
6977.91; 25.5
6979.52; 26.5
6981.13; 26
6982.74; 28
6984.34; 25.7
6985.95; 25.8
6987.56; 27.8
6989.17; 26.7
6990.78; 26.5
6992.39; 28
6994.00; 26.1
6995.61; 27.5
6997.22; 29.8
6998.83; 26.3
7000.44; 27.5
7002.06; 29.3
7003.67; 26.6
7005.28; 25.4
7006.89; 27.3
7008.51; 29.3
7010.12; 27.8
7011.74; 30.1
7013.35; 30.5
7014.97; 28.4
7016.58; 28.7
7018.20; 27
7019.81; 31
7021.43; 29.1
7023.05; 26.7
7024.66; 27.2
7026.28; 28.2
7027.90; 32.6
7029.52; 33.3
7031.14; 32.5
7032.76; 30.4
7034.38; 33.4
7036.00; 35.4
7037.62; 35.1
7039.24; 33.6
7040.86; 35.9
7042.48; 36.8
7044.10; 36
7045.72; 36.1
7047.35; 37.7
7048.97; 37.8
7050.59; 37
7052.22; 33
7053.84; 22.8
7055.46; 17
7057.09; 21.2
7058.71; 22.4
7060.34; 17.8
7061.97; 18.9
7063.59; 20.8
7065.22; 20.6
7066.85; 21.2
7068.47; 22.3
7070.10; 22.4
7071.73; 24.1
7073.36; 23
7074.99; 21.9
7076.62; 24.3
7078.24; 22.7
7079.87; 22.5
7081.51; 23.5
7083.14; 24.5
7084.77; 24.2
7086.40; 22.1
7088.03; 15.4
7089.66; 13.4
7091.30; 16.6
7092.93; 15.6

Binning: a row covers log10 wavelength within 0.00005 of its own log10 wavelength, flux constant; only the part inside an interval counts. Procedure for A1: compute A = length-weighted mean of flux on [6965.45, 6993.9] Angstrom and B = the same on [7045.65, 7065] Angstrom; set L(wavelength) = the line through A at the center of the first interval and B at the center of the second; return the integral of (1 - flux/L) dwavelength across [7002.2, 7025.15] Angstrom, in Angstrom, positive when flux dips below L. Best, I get -1.8 Angstrom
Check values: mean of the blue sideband 26.2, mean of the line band 28.3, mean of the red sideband 26.3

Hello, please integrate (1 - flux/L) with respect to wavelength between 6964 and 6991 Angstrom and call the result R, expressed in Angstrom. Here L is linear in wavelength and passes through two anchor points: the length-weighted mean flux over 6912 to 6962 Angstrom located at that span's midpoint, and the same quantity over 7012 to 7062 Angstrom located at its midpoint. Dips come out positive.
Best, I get -1.11 Angstrom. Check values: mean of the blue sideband 21.3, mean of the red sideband 30.3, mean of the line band 26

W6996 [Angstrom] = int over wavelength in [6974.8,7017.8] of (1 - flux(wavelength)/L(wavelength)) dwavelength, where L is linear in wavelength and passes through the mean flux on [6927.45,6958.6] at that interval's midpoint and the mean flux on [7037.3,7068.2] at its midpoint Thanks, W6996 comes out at -3.49 Angstrom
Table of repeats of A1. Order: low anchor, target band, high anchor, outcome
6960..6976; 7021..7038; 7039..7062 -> -1.5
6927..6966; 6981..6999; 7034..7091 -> -2.3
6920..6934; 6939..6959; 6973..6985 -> -1.0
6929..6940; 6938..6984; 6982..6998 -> -0.7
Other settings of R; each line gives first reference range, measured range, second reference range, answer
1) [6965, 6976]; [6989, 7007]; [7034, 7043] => 1.2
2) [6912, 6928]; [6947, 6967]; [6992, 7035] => -1.4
